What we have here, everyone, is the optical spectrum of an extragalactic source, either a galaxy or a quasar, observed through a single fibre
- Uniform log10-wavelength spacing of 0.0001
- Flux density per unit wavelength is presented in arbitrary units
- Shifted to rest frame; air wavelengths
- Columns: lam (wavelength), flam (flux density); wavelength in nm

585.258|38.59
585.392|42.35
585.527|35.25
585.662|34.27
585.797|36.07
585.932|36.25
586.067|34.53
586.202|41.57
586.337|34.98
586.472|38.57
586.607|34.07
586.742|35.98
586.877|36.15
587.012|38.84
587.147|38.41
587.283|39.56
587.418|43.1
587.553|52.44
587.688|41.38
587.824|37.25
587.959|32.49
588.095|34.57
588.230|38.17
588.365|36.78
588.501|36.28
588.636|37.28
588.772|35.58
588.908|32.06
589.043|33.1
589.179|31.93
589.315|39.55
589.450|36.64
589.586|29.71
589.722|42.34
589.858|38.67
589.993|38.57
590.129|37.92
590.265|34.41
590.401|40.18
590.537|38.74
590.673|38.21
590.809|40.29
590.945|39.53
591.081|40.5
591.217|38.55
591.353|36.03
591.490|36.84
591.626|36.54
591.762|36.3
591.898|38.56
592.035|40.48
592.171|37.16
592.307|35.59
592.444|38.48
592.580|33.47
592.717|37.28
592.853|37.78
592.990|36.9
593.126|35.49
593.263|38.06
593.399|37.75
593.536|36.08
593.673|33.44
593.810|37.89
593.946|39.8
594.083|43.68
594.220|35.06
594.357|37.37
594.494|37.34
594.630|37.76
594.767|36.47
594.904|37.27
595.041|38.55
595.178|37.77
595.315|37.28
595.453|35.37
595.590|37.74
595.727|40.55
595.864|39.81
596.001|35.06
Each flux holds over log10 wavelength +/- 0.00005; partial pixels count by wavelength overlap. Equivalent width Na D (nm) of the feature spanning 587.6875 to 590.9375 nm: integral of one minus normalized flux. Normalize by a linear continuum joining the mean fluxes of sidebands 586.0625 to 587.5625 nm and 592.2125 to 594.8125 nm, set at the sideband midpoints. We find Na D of 0.12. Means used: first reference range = 38.7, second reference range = 37.2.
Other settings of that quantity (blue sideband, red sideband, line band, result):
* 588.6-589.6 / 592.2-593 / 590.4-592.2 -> -0.127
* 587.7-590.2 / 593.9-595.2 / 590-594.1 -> -0.049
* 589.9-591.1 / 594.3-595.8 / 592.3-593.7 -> 0.057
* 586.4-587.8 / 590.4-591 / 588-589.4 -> 0.144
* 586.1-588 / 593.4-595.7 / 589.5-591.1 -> 0.005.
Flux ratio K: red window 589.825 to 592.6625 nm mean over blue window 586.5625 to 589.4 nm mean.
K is 1.01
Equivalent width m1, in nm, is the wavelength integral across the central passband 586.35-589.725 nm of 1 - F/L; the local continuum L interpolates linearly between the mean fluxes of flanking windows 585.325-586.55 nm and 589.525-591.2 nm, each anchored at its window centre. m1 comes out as 0.04 nm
